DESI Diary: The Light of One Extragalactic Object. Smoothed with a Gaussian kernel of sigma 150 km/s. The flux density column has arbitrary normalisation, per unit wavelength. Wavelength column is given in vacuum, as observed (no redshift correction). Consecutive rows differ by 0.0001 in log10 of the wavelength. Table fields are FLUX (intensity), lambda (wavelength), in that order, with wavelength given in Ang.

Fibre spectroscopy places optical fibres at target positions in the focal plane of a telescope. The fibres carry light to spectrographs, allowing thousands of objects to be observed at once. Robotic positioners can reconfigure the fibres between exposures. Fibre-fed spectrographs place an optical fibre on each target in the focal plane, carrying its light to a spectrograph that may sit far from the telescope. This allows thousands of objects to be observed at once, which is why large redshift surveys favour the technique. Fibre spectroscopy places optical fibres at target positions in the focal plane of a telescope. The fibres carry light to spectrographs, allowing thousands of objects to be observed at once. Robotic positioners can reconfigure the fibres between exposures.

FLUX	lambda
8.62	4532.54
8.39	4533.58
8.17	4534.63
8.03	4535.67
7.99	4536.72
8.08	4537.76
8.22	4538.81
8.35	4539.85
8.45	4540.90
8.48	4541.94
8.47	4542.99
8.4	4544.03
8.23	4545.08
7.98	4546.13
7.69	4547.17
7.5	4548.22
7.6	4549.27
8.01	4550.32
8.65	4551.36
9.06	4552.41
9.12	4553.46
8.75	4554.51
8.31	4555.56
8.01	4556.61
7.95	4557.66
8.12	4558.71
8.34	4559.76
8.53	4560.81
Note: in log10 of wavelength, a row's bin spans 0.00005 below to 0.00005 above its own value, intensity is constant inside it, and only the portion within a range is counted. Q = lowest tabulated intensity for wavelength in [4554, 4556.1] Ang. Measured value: 8.31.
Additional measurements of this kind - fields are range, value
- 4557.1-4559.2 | 7.95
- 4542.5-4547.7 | 7.69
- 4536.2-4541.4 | 7.99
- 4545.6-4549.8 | 7.5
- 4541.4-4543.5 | 8.47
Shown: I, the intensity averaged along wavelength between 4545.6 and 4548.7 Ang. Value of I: 7.73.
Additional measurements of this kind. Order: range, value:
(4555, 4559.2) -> 8.1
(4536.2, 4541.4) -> 8.22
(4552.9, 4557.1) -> 8.55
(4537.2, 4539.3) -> 8.14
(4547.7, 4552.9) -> 8.16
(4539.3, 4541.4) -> 8.4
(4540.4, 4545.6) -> 8.41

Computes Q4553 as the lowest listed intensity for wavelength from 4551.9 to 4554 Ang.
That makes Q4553 9.06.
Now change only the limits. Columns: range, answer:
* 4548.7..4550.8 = 7.6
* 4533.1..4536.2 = 8.03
